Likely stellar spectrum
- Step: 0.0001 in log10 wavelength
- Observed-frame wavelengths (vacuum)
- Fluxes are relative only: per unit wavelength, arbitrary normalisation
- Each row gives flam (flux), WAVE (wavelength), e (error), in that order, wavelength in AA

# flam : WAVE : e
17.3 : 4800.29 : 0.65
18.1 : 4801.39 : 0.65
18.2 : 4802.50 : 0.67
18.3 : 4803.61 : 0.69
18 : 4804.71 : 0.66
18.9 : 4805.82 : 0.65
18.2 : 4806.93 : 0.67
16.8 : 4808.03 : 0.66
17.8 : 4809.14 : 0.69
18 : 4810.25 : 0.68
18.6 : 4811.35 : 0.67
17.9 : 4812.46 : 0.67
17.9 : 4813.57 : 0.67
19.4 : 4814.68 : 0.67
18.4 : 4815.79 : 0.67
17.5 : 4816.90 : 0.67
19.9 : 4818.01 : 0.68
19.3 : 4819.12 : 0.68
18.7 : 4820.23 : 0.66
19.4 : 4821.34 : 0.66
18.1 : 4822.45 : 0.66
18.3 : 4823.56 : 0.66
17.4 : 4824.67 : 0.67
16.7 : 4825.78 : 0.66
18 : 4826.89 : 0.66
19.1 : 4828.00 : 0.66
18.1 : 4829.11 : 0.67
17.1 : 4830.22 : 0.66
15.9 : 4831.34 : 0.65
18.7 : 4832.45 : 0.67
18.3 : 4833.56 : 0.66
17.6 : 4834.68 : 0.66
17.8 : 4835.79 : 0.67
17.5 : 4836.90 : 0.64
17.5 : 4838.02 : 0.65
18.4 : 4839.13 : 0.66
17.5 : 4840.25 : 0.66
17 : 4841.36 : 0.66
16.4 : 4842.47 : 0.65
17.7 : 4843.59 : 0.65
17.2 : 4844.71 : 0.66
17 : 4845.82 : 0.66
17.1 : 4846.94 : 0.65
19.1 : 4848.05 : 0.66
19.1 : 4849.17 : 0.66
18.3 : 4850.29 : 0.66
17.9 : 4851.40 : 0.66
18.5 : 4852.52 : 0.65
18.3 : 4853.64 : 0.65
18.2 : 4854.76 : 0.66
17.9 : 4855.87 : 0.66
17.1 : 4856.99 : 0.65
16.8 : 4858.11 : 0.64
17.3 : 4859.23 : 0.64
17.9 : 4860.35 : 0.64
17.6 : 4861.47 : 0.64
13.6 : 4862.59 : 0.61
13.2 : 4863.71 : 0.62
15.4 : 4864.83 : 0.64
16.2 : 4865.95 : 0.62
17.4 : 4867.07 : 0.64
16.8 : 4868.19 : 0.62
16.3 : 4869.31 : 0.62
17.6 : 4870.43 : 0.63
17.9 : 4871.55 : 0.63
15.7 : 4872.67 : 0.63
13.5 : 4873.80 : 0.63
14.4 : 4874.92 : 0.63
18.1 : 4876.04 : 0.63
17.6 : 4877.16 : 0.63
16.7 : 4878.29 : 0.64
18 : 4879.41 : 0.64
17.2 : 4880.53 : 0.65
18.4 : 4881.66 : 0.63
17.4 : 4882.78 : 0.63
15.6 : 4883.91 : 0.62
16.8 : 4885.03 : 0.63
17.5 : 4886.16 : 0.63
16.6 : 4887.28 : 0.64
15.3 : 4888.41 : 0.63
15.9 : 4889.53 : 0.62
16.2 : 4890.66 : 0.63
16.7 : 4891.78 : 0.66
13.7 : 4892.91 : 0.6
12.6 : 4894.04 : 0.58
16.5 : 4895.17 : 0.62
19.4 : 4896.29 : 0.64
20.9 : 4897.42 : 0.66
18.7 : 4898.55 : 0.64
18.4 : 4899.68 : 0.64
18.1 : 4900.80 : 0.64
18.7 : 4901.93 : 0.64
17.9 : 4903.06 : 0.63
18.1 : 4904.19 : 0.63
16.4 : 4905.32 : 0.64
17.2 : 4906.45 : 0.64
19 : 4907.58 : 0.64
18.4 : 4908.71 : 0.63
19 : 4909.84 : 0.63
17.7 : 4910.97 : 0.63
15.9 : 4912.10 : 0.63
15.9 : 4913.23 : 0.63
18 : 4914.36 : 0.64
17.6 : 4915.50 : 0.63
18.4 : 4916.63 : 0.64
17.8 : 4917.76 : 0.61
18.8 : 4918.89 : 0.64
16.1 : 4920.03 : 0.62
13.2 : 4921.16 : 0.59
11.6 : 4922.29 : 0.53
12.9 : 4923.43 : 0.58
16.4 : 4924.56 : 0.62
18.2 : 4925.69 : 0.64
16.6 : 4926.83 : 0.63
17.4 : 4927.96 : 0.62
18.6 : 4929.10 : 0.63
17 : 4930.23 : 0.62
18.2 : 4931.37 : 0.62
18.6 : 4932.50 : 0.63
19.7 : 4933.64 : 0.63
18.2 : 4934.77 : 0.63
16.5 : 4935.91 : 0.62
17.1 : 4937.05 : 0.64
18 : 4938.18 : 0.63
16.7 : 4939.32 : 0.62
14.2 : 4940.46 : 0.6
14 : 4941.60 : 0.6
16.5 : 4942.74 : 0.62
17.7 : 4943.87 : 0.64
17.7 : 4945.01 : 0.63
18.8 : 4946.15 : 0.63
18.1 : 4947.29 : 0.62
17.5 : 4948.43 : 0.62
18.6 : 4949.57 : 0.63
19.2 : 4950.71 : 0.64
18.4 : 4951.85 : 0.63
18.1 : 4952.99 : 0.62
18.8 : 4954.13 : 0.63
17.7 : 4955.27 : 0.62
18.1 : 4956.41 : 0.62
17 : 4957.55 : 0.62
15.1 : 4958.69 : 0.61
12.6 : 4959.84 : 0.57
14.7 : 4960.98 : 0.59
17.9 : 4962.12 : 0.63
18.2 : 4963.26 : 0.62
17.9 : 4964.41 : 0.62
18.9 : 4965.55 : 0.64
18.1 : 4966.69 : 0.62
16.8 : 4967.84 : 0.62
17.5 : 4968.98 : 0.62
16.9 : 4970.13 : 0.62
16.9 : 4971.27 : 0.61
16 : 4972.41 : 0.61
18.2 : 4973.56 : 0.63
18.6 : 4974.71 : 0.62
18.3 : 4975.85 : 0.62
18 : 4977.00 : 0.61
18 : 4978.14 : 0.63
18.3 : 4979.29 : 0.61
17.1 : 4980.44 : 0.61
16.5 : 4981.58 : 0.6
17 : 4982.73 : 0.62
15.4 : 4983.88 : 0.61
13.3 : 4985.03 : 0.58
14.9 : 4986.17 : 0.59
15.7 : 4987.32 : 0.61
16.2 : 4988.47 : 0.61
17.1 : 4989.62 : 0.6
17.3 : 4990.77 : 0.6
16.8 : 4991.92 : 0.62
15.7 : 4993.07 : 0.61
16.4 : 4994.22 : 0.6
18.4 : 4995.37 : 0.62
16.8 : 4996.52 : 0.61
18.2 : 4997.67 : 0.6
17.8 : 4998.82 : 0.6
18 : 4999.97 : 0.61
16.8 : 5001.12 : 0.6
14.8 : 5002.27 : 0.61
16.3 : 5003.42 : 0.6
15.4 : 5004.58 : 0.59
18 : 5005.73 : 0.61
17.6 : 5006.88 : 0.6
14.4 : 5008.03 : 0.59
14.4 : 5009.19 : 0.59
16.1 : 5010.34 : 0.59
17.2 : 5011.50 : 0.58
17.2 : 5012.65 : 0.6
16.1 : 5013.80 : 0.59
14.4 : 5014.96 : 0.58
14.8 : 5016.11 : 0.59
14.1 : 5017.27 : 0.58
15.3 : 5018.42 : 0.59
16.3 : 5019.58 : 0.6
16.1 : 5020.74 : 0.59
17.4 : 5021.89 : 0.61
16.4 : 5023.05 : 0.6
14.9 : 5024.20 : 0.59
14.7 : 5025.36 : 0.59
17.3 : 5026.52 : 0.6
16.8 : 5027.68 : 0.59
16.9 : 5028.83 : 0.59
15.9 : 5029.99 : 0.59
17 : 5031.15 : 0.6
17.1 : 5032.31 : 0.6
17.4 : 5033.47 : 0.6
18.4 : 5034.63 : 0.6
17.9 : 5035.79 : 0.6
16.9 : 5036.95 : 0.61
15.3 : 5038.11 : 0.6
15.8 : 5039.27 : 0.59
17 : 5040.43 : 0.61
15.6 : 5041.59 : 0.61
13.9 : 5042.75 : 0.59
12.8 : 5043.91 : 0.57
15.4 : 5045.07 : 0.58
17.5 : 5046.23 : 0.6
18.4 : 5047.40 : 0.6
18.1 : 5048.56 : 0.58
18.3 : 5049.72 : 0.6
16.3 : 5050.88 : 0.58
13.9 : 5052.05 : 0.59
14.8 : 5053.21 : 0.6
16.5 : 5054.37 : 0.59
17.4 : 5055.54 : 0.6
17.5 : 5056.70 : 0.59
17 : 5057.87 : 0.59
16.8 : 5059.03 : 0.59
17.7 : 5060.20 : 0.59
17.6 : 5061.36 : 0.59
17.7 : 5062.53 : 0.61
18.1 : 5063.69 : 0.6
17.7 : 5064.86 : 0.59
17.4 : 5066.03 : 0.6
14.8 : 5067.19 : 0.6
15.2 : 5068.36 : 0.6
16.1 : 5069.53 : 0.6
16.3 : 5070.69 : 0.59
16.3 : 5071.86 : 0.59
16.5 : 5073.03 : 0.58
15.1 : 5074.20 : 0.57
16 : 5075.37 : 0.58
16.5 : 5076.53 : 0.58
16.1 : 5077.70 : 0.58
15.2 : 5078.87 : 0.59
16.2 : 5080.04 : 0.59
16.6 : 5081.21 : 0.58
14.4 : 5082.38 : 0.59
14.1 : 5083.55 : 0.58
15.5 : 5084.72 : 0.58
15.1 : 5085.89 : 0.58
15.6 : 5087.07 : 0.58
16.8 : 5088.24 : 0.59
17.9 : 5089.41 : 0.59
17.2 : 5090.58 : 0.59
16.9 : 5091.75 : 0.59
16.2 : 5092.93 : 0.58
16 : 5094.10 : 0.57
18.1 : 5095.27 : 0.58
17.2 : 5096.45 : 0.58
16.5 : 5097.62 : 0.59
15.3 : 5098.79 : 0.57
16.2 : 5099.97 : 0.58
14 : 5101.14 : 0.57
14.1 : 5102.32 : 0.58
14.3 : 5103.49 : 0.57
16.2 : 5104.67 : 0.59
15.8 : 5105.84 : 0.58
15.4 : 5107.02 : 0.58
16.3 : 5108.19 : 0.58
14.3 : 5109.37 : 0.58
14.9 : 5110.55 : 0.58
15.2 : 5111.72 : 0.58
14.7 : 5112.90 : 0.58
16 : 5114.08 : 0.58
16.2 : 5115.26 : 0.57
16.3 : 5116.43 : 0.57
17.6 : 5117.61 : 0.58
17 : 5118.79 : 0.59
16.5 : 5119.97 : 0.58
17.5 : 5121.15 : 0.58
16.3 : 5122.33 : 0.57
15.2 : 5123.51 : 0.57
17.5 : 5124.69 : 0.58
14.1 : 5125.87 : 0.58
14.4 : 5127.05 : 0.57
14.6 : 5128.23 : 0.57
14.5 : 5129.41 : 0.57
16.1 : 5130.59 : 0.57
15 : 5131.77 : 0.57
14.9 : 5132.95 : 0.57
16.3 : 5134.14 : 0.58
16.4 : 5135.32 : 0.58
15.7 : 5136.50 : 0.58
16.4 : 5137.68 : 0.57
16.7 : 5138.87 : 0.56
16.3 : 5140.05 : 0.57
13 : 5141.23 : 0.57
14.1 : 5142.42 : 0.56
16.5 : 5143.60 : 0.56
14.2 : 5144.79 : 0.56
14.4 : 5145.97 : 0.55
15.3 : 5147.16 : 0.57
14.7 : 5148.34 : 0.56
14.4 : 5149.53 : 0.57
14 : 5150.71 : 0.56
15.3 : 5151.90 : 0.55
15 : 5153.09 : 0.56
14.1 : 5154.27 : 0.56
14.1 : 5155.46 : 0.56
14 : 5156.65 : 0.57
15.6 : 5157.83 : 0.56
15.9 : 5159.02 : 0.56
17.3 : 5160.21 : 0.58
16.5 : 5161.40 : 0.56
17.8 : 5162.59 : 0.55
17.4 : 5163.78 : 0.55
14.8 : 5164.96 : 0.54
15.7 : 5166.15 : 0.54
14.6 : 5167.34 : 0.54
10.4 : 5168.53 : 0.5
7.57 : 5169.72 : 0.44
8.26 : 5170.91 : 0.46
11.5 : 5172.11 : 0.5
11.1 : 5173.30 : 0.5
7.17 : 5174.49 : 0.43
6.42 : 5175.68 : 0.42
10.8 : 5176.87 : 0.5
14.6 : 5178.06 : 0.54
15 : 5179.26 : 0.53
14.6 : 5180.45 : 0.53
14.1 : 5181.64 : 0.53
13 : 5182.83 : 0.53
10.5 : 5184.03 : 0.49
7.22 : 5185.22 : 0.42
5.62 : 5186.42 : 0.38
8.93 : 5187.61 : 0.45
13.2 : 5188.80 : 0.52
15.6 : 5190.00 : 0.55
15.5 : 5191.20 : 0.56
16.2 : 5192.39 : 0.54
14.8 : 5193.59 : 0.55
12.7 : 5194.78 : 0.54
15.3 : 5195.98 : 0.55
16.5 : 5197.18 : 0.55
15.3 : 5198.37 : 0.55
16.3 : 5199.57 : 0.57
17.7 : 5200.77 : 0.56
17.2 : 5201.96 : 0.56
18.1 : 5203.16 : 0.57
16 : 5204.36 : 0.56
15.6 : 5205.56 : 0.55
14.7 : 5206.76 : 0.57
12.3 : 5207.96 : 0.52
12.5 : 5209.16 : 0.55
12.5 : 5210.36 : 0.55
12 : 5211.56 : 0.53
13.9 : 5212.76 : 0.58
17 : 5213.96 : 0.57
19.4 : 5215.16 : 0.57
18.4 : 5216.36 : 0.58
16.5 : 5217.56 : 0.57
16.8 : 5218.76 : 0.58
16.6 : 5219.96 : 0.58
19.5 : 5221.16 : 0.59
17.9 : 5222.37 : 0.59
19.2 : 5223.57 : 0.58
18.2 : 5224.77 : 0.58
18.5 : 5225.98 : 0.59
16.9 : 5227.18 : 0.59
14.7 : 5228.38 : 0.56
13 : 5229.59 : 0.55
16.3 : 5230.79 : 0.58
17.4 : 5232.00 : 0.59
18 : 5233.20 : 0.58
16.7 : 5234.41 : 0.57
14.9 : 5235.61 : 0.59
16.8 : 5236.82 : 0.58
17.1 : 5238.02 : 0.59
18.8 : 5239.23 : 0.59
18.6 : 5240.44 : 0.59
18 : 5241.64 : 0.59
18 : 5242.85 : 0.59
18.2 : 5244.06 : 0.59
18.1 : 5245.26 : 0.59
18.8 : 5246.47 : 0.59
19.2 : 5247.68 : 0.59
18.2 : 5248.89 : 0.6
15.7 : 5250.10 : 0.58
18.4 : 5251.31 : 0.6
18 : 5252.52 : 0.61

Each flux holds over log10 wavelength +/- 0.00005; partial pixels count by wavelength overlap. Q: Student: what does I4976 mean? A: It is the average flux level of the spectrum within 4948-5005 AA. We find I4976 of 17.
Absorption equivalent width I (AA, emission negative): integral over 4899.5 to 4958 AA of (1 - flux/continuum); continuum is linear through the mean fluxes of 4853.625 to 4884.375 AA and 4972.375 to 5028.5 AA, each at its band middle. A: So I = -2.69 AA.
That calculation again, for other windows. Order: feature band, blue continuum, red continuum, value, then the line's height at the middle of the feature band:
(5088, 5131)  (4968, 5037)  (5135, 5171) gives -1.7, 15.3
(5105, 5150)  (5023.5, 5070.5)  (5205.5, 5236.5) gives 2.2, 16.4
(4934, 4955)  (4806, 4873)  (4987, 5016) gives -0.7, 16.9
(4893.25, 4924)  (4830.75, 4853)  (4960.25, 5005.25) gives 0.4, 17.3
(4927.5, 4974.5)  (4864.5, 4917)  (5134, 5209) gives -2.8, 16.4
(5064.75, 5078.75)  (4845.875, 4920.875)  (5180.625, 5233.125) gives -0.1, 16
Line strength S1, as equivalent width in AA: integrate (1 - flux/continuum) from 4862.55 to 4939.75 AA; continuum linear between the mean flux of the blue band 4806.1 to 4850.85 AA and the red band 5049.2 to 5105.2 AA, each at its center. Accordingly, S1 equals 2.4 AA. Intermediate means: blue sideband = 18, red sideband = 16.2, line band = 16.9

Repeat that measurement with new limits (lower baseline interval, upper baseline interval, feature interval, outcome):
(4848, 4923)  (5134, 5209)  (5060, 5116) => -4.2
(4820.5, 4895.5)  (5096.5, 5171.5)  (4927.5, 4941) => -0.8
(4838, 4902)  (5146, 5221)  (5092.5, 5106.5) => -0.9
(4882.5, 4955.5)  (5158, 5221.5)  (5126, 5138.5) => -0.6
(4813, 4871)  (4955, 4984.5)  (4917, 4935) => 0.5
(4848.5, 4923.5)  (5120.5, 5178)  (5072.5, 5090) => -0.9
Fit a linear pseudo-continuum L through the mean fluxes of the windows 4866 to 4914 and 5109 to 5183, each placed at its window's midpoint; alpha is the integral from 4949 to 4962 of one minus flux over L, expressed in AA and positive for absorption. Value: -0.6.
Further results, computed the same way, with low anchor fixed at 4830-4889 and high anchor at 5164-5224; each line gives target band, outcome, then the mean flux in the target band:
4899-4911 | -1.04 AA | 18.1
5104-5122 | -1.56 AA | 16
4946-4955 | -1.20 AA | 18.4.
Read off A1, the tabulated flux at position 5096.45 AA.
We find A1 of 17.2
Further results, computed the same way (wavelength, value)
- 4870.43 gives 17.6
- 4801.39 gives 18.1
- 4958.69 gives 15.1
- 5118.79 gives 17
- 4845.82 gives 17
